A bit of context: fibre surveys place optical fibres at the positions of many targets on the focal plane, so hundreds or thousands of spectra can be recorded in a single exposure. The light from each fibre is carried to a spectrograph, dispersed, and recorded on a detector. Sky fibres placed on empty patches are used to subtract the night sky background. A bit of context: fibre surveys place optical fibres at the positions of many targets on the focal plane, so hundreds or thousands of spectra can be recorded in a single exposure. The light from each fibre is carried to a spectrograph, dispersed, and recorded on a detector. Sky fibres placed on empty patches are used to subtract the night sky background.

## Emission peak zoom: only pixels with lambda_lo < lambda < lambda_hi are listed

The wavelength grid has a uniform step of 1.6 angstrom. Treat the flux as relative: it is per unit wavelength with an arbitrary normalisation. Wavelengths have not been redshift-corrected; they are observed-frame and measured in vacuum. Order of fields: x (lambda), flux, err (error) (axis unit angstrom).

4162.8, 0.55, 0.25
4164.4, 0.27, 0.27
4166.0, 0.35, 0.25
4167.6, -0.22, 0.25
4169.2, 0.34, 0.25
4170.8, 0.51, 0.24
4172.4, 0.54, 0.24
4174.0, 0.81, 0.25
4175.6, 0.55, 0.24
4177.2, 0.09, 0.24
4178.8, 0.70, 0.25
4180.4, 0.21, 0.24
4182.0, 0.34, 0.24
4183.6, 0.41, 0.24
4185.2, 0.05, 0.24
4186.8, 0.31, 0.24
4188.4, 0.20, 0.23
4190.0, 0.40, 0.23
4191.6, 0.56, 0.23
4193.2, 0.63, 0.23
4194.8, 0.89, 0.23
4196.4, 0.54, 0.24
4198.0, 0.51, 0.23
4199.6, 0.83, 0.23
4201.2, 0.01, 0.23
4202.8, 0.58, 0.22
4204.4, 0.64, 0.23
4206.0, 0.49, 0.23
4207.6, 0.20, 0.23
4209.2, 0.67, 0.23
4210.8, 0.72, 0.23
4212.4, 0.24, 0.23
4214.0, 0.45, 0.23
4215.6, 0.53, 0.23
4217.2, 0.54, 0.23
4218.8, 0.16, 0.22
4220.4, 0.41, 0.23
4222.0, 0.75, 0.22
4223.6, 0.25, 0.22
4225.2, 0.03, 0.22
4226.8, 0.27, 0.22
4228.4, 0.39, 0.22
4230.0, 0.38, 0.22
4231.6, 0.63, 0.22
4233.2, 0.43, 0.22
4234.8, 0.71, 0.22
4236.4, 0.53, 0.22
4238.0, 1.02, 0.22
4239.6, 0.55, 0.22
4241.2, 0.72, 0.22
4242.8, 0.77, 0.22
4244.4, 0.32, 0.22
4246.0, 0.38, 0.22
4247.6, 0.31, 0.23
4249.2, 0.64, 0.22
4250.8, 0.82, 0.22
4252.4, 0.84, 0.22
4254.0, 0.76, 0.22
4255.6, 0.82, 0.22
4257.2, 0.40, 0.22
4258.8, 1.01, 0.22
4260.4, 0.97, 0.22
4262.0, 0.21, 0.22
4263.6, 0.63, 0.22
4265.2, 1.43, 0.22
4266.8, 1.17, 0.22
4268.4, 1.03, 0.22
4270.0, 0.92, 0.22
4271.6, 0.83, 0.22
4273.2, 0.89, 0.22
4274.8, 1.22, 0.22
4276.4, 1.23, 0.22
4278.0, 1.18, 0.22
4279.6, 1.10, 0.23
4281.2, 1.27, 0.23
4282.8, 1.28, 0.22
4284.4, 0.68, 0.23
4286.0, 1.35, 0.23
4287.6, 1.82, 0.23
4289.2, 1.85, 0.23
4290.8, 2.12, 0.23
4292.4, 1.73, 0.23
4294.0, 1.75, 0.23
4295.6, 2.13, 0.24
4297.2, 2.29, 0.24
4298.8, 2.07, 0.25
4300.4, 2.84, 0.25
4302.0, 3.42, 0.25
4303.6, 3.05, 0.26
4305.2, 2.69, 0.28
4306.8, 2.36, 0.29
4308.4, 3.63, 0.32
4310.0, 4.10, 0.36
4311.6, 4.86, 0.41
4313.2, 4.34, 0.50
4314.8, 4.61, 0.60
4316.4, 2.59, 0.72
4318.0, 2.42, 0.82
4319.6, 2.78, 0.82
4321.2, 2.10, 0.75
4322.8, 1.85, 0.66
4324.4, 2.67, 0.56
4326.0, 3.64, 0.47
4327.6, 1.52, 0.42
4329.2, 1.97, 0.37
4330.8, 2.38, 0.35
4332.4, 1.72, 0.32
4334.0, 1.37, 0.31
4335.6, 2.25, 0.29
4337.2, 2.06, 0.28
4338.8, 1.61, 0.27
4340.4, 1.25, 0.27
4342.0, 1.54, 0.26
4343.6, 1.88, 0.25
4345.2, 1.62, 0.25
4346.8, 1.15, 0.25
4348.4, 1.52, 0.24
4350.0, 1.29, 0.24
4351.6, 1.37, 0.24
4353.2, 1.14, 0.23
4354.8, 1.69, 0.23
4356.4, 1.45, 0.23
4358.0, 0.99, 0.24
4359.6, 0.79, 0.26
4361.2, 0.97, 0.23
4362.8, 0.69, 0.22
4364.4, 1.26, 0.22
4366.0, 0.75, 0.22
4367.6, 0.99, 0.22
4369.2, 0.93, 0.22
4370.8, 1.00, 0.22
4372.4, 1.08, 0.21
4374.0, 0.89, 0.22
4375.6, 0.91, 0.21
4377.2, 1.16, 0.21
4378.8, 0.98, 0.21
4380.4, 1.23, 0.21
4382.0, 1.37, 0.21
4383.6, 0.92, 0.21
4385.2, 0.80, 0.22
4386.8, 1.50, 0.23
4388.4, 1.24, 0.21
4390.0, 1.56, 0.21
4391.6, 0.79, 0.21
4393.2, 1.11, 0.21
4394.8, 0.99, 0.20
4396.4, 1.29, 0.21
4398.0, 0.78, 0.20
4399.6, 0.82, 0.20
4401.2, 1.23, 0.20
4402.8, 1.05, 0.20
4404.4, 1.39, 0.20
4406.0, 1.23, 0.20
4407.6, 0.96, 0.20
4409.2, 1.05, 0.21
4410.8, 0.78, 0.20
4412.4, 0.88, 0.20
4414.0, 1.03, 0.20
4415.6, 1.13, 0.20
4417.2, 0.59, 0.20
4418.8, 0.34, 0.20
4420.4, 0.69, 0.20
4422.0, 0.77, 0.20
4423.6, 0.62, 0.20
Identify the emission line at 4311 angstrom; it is Ly-alpha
